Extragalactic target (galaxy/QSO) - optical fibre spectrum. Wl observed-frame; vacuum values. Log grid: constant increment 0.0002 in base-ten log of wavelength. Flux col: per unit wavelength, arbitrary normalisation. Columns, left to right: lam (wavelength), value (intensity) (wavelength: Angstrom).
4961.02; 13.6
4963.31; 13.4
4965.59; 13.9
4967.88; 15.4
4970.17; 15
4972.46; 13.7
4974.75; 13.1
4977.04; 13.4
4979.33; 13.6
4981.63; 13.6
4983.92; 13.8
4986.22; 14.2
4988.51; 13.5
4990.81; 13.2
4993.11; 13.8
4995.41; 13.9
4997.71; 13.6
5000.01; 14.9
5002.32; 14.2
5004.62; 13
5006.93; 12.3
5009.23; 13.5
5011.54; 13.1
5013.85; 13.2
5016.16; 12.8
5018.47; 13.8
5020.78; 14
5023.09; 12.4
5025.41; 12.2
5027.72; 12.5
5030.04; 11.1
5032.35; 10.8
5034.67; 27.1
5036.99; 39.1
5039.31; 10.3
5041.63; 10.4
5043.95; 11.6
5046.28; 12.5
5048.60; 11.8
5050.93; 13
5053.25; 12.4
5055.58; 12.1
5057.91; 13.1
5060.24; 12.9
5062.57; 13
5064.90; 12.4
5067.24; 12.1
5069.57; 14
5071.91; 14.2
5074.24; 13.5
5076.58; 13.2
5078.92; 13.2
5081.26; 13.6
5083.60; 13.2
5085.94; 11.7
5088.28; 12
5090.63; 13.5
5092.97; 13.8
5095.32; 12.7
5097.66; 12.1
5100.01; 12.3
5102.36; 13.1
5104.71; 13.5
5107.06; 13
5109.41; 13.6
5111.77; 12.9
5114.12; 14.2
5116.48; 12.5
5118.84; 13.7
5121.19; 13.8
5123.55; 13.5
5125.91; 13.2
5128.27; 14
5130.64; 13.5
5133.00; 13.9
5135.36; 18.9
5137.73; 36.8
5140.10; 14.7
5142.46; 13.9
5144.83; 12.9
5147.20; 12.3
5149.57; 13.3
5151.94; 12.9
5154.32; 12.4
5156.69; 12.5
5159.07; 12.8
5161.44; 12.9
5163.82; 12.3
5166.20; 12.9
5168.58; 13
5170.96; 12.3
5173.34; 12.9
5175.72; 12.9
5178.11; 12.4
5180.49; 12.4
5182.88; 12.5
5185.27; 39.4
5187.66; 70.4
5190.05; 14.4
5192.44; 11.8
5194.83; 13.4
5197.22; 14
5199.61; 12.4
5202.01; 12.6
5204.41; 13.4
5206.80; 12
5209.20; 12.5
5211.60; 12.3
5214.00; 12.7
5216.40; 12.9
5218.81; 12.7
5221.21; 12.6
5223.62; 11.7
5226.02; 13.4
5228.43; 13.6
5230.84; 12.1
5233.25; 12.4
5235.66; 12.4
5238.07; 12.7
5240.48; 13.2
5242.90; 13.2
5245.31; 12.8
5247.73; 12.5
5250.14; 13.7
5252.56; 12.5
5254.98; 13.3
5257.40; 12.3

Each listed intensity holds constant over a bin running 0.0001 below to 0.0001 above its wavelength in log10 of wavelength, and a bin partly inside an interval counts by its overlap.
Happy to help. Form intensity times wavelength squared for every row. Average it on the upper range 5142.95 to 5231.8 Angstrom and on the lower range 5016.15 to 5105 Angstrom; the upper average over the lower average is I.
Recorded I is 1.15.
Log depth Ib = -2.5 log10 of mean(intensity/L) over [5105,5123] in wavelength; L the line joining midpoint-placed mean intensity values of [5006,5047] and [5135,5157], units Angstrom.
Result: 0.172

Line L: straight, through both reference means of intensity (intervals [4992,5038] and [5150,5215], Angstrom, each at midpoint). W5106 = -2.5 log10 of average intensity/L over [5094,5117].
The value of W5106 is 0.19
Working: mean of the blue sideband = 15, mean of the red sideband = 15.8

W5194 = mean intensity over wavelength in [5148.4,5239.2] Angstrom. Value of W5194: 15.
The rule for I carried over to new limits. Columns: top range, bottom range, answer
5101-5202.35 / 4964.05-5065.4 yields 1.19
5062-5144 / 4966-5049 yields 1.03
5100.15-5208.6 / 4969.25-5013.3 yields 1.22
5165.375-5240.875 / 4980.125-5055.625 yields 1.18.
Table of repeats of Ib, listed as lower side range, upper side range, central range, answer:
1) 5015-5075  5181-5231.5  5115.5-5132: 0.144 mag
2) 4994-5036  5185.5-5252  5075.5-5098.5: 0.117 mag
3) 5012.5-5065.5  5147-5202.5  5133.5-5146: -0.207 mag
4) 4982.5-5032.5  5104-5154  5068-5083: 0.042 mag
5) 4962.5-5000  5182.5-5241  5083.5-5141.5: 0.058 mag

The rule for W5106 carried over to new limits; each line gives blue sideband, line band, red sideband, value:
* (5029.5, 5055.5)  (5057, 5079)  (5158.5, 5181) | 0.13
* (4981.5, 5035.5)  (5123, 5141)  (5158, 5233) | -0.18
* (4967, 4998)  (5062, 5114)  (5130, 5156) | 0.17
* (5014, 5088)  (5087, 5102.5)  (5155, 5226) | 0.13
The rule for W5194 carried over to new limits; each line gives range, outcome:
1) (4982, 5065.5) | 13.9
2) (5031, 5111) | 13.8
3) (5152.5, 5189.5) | 18.1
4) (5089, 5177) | 13.9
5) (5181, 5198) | 24.9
